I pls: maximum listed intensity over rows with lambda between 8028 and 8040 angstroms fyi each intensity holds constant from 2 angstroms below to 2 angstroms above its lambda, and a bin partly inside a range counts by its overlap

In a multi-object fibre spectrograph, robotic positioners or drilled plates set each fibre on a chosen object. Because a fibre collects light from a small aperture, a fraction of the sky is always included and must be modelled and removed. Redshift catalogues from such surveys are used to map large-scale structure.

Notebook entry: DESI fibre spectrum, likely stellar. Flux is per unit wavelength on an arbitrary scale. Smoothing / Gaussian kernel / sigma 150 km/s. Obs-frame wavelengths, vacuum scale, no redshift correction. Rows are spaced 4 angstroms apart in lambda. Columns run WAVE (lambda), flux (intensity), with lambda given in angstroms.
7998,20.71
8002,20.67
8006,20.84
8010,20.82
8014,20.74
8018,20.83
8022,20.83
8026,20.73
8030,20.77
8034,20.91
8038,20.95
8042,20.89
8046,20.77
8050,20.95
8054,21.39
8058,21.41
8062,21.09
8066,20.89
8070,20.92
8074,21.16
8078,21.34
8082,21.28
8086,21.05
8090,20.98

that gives 20.95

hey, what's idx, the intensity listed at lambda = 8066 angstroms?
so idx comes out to 20.89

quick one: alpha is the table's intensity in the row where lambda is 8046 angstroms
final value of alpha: 20.77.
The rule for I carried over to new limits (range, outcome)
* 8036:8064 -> 21.41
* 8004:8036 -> 20.91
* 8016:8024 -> 20.83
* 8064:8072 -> 20.92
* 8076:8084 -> 21.34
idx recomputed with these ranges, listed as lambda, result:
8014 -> 20.74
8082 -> 21.28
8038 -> 20.95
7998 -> 20.71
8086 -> 21.05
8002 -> 20.67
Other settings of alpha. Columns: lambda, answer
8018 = 20.83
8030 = 20.77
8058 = 21.41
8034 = 20.91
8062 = 21.09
